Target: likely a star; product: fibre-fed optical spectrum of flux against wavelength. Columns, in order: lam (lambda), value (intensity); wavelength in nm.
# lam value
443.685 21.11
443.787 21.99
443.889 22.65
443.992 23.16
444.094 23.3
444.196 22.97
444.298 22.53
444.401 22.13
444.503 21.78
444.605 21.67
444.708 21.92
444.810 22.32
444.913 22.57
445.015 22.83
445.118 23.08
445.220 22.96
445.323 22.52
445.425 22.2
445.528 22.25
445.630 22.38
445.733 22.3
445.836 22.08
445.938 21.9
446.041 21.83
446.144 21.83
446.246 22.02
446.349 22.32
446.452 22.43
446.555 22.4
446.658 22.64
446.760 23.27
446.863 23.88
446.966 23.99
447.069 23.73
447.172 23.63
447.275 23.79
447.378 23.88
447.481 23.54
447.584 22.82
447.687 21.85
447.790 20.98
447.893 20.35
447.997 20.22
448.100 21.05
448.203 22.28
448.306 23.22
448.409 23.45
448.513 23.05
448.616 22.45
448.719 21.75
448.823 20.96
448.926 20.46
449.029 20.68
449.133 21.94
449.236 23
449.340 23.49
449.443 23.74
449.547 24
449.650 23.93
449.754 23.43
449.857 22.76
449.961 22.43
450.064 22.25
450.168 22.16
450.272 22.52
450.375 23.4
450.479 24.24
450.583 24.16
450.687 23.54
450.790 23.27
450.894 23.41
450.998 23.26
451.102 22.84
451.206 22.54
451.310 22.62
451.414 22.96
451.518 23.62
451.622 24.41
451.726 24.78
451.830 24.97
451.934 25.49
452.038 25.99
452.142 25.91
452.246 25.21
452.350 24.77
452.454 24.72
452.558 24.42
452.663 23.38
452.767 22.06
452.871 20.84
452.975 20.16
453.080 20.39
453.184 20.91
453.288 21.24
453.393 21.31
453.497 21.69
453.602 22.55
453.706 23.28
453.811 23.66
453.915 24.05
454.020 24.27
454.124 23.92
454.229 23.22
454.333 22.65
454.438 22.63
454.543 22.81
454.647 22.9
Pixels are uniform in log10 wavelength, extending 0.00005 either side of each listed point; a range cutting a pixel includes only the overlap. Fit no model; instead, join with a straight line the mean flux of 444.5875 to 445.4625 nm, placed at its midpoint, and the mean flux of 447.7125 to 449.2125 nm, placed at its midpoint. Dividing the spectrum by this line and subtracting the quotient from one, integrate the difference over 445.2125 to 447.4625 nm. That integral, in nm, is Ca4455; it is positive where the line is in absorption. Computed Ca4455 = -0.059 nm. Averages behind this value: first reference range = 22.5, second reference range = 21.7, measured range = 22.7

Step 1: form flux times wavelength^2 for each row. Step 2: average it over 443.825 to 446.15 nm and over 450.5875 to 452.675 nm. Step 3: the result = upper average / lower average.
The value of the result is 1.11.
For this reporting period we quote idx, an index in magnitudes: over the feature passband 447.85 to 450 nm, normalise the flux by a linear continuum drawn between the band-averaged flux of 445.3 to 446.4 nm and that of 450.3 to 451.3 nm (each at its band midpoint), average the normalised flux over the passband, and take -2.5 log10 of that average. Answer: 0.03 mag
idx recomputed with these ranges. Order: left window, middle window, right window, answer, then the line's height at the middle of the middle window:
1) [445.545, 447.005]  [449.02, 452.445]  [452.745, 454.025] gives -0.07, 22.2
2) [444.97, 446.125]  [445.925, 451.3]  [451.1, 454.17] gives 0.00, 22.8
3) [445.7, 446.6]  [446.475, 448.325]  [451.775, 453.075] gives -0.01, 22.5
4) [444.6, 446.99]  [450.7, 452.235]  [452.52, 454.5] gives -0.07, 22.4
